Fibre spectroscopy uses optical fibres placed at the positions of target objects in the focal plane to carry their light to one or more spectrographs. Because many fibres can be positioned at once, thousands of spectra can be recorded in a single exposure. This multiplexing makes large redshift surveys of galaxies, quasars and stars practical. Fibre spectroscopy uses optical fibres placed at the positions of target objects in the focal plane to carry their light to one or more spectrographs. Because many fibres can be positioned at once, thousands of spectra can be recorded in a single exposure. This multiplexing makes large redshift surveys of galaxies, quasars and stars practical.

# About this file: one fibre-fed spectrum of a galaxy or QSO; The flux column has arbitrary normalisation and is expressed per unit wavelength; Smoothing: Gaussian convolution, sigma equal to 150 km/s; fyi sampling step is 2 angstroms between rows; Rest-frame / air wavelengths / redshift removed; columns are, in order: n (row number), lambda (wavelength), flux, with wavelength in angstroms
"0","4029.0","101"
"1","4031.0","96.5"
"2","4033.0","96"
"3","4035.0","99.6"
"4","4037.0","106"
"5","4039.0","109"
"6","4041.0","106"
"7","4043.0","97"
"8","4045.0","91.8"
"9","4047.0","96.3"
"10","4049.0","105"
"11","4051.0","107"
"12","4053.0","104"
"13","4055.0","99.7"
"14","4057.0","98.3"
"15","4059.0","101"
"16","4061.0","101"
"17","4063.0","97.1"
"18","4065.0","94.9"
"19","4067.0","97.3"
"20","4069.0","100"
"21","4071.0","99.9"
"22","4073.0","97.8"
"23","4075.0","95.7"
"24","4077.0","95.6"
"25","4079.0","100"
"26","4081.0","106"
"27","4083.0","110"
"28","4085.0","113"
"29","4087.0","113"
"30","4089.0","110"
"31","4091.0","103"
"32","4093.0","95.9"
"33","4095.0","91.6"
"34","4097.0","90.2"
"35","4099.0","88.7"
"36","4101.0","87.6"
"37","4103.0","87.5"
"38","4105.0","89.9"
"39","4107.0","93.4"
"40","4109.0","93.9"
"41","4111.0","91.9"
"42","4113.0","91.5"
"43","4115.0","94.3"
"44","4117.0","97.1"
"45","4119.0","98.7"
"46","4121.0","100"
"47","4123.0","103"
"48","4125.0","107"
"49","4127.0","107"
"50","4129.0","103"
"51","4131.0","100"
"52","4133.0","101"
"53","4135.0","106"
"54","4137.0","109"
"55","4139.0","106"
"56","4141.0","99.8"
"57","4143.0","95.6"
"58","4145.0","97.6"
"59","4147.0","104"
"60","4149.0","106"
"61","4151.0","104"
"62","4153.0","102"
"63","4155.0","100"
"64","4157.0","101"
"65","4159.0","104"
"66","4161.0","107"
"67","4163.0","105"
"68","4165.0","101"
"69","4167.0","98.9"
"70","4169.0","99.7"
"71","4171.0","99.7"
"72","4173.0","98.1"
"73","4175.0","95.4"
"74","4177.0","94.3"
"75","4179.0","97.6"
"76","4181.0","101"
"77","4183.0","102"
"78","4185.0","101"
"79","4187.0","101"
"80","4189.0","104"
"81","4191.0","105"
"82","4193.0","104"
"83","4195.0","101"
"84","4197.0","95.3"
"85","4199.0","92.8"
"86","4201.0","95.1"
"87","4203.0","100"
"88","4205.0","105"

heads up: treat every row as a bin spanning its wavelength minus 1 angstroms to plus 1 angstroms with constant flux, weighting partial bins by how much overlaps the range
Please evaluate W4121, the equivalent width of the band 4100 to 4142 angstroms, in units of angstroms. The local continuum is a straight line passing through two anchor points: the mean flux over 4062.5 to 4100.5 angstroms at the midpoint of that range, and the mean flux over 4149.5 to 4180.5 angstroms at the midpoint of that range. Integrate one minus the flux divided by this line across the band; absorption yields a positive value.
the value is 0.7 angstroms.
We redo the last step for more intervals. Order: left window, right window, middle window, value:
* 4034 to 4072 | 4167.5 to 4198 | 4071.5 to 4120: 1.44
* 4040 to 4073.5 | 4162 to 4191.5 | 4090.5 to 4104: 1.11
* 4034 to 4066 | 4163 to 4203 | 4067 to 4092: -0.71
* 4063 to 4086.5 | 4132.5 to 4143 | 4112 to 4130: 0.49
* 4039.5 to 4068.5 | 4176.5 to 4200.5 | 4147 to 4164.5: -0.64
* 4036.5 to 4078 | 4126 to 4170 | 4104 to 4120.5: 1.23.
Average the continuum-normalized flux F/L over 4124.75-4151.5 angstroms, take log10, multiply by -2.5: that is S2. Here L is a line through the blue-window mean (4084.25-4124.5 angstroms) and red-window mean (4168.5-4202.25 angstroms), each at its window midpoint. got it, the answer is -0.06 mag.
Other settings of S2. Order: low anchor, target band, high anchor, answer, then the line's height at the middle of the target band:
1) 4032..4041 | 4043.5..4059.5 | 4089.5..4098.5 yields 0.01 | 101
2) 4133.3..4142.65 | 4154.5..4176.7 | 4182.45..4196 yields 0.03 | 103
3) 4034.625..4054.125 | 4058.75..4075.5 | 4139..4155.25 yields 0.04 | 102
